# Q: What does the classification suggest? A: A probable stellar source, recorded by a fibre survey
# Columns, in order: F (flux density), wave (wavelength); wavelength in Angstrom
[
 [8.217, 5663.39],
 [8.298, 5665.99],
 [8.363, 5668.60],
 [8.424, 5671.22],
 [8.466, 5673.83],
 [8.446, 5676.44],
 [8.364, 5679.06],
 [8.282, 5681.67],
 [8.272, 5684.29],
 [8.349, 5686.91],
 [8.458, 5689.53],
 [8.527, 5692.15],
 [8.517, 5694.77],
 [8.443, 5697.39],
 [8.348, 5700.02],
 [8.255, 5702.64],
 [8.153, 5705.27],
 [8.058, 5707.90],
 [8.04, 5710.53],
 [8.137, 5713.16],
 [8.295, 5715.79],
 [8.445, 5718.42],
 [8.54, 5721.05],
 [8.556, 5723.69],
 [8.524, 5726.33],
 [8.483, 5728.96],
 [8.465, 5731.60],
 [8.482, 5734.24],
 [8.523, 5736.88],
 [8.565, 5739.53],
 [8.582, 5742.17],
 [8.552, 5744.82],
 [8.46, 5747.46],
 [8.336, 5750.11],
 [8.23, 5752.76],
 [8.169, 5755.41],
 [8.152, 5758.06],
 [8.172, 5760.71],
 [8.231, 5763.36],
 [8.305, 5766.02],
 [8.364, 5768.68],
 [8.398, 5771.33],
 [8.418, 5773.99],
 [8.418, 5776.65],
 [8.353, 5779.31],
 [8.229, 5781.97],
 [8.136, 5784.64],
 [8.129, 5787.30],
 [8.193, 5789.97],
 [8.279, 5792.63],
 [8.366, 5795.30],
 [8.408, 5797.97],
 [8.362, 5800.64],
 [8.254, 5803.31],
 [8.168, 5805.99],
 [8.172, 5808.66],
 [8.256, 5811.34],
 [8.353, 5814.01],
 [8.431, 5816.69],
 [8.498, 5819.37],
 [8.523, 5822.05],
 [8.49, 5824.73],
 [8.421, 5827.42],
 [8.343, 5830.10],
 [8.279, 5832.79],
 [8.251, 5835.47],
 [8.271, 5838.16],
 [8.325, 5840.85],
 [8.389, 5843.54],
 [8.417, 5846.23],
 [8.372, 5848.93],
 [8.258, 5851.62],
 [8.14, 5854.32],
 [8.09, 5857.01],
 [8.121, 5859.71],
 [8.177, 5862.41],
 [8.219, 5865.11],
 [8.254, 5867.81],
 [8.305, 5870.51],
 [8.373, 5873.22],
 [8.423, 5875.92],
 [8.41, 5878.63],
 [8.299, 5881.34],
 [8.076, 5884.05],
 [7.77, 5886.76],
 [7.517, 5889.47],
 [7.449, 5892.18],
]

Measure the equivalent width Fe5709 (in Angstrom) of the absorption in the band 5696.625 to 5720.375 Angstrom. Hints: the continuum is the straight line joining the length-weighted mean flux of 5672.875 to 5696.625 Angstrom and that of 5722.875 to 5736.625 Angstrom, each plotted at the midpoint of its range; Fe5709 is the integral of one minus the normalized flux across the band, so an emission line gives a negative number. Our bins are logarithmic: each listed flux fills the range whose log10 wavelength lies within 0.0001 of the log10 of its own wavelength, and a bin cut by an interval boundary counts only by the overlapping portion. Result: 0.6 Angstrom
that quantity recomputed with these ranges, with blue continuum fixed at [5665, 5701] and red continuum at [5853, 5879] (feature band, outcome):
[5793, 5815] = 0.02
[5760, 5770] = 0.07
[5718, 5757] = -0.50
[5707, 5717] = 0.29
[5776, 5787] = 0.07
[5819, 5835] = -0.26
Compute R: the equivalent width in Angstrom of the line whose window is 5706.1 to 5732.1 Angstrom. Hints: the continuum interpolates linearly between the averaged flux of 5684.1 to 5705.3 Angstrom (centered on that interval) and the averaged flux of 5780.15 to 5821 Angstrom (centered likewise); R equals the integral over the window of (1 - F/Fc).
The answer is 0.1 Angstrom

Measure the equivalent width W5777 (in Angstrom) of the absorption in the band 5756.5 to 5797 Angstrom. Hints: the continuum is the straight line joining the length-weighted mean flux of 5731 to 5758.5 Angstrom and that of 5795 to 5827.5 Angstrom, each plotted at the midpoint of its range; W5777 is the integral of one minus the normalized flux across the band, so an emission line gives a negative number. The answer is 0.5 Angstrom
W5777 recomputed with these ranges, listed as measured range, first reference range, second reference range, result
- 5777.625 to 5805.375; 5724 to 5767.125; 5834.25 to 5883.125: 0.3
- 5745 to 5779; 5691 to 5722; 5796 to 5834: 0.1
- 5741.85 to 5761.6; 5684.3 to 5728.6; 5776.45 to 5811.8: 0.0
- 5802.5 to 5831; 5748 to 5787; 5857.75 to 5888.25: -0.4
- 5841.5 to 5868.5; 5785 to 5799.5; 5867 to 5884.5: 0.2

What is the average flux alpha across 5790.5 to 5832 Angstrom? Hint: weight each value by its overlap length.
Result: 8.35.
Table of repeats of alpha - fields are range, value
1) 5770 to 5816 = 8.29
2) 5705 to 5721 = 8.22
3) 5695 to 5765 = 8.36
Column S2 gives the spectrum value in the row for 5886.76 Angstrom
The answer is 7.77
